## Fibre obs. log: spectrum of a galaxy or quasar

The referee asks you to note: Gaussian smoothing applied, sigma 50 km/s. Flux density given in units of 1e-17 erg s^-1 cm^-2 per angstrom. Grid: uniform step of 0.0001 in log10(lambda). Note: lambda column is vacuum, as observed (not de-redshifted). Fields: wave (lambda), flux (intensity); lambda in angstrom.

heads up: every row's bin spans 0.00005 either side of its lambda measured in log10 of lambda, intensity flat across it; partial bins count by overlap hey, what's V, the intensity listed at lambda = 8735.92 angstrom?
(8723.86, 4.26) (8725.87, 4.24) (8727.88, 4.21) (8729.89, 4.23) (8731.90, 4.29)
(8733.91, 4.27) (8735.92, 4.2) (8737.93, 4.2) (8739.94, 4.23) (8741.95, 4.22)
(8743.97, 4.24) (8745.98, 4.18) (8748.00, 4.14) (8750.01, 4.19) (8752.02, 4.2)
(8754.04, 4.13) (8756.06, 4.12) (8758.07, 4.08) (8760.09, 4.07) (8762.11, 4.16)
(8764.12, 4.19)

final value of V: 4.2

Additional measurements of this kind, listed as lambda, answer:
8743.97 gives 4.24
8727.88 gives 4.21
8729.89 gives 4.23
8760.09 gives 4.07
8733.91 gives 4.27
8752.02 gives 4.2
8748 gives 4.14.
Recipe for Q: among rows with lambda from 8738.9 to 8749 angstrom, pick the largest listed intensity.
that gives 4.24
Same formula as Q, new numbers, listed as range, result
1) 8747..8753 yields 4.2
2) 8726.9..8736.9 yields 4.29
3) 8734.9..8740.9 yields 4.23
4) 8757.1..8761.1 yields 4.08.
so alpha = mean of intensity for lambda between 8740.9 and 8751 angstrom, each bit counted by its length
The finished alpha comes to 4.19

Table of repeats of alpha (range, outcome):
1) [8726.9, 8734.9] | 4.25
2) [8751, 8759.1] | 4.13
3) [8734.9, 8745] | 4.22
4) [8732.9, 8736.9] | 4.24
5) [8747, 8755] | 4.17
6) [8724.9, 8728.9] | 4.22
